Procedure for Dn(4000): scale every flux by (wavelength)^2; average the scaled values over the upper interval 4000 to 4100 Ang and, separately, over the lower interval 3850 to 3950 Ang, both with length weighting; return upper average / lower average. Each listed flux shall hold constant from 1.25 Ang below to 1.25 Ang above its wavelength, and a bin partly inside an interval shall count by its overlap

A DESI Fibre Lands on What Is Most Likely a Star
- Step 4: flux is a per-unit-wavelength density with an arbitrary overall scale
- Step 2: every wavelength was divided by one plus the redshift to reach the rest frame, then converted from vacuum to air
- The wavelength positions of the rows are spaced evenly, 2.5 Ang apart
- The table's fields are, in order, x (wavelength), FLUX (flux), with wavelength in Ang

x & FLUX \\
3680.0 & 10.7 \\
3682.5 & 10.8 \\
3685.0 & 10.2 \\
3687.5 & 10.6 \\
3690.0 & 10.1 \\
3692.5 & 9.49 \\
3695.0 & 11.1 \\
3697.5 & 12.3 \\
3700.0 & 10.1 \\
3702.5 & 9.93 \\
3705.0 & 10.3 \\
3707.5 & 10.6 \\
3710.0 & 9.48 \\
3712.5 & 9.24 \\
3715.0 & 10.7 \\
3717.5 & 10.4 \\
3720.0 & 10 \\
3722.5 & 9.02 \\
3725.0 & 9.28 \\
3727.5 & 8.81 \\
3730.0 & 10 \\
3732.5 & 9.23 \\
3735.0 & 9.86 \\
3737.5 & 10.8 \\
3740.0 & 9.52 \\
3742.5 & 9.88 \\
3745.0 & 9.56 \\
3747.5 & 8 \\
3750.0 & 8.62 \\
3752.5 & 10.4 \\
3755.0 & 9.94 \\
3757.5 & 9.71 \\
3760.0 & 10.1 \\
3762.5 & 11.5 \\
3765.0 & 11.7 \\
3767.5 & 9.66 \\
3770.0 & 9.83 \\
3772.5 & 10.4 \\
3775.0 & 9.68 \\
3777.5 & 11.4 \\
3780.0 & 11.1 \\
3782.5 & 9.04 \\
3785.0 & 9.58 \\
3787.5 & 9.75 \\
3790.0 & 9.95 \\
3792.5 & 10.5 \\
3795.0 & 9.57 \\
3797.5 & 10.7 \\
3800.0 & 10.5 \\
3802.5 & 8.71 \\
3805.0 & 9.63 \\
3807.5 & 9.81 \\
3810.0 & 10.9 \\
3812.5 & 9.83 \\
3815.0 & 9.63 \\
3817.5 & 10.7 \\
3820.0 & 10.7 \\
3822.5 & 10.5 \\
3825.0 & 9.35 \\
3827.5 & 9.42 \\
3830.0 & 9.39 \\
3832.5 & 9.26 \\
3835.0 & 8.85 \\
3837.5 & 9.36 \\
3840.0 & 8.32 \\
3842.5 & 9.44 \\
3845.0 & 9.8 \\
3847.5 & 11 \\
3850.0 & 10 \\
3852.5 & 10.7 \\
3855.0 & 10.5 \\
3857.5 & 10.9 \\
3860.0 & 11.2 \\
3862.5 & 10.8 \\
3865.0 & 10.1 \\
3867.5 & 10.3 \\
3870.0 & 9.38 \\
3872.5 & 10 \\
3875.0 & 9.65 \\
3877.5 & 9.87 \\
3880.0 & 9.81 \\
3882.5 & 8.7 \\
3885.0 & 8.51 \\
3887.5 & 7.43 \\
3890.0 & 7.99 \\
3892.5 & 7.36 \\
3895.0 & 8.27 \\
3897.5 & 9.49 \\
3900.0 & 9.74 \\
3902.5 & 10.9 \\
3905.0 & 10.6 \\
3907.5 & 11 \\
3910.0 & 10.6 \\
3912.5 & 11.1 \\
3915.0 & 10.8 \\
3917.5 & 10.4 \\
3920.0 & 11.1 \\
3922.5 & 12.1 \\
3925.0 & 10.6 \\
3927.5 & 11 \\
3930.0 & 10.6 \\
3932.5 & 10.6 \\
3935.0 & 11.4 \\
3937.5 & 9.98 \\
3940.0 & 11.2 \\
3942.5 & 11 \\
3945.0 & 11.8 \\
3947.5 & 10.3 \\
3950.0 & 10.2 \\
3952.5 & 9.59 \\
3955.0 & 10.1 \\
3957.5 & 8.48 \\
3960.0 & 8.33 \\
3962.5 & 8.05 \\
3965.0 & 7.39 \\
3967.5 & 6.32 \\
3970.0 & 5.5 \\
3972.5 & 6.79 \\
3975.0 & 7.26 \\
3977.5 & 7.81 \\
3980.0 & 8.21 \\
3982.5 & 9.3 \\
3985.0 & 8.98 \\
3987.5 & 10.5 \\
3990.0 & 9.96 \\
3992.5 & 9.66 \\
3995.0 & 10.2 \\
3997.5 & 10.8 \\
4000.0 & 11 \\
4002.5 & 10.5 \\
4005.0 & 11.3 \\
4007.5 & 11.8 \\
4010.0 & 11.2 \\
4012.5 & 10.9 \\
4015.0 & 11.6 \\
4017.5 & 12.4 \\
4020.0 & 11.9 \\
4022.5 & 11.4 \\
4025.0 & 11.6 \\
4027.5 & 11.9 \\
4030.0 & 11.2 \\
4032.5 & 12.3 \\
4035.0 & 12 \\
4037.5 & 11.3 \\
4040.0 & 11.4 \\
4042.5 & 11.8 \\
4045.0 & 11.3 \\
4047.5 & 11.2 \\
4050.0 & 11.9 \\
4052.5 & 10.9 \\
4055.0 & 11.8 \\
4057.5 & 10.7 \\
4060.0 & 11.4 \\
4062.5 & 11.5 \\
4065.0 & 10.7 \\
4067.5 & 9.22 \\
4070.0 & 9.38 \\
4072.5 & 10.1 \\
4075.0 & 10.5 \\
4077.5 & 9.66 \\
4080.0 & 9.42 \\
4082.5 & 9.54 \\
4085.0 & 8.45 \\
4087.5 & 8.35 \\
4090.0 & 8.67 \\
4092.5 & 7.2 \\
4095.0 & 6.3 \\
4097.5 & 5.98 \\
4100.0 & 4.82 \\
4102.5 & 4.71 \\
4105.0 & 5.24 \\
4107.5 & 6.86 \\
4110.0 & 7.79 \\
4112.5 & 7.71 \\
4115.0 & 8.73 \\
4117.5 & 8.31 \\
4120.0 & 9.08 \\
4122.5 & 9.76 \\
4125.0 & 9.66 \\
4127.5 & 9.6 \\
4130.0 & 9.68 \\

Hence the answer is 1.10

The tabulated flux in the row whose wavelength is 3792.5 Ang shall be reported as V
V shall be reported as 10.5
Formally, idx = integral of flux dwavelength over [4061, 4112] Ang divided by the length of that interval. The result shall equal 8.23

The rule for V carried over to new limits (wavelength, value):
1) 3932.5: 10.6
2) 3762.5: 11.5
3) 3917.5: 10.4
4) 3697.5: 12.3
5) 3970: 5.5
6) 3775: 9.68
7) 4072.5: 10.1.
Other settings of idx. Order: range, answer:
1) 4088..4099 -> 7.08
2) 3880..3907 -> 9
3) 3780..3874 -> 9.96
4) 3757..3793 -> 10.3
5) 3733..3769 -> 9.93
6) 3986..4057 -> 11.3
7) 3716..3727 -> 9.64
